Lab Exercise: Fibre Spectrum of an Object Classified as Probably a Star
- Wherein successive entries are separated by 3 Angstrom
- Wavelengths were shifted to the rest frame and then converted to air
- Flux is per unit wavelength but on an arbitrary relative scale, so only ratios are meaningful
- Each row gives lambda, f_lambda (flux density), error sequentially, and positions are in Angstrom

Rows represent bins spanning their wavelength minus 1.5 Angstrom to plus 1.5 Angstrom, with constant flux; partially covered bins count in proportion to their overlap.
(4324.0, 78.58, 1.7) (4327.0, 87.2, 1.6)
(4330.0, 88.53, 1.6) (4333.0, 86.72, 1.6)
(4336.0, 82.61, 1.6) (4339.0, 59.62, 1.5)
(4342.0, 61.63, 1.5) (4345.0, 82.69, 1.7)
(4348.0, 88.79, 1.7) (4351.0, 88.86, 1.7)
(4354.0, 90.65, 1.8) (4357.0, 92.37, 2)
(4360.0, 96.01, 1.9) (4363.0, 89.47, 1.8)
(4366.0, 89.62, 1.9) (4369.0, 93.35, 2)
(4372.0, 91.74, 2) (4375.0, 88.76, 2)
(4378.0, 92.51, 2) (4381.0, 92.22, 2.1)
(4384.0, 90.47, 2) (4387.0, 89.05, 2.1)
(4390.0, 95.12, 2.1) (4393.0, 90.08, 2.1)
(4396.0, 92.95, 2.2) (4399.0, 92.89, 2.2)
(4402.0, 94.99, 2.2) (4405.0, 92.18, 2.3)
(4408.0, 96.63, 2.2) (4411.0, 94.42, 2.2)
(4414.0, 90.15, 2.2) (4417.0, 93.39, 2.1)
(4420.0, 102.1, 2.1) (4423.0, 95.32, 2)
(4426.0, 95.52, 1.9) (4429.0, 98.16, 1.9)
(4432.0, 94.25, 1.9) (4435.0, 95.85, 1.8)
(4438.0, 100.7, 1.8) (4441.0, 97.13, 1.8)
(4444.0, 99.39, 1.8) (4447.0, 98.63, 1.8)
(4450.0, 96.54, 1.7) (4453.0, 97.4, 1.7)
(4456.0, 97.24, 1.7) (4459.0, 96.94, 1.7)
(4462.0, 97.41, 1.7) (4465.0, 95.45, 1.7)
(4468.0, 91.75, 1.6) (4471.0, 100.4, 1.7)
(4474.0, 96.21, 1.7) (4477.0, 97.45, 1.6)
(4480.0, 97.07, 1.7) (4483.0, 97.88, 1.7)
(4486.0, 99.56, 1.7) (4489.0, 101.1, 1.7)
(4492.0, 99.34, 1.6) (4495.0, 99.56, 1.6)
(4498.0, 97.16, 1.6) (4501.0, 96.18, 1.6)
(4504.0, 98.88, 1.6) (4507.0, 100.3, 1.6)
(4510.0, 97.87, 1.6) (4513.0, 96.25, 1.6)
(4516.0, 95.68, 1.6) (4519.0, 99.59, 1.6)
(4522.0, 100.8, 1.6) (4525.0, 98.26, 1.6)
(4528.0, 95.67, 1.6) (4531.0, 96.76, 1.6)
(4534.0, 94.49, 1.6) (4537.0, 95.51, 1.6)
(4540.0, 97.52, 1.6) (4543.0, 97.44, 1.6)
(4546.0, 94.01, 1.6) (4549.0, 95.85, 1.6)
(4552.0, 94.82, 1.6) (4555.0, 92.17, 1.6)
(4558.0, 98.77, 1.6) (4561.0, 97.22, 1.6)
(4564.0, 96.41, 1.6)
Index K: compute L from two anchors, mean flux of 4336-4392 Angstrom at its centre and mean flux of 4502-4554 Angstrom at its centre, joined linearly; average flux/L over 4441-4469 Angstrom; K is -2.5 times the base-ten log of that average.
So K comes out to -0.05 mag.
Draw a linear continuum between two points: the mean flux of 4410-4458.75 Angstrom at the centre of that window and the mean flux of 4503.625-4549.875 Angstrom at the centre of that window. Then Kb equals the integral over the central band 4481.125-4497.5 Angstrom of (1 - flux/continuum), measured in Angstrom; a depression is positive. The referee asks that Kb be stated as -0.4 Angstrom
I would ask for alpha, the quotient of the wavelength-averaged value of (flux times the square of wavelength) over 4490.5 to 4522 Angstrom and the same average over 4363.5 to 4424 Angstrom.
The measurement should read 1.1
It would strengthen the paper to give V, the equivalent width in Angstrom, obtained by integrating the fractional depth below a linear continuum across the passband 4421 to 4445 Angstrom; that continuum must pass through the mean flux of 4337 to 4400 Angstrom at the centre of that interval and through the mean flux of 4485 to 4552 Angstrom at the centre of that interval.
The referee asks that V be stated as -1.3 Angstrom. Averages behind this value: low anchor 88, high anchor 97.5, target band 97.1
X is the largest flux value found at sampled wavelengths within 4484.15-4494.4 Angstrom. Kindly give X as 101.1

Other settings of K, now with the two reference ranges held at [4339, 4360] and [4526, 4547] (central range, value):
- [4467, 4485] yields -0.06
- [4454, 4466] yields -0.07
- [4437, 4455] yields -0.10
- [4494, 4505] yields -0.05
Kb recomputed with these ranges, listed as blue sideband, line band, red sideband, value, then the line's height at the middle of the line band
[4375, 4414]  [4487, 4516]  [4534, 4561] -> -1.1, 94.8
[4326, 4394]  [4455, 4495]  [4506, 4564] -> -1.8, 93.5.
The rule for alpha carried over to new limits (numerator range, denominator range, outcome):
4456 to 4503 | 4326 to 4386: 1.19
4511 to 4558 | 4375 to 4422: 1.10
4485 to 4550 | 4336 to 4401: 1.19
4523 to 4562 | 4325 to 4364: 1.25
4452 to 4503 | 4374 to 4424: 1.08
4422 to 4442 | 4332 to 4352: 1.29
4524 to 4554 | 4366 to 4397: 1.13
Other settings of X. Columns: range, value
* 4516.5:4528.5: 100.8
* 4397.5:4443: 102.1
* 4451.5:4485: 100.4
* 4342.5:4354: 90.65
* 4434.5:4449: 100.7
